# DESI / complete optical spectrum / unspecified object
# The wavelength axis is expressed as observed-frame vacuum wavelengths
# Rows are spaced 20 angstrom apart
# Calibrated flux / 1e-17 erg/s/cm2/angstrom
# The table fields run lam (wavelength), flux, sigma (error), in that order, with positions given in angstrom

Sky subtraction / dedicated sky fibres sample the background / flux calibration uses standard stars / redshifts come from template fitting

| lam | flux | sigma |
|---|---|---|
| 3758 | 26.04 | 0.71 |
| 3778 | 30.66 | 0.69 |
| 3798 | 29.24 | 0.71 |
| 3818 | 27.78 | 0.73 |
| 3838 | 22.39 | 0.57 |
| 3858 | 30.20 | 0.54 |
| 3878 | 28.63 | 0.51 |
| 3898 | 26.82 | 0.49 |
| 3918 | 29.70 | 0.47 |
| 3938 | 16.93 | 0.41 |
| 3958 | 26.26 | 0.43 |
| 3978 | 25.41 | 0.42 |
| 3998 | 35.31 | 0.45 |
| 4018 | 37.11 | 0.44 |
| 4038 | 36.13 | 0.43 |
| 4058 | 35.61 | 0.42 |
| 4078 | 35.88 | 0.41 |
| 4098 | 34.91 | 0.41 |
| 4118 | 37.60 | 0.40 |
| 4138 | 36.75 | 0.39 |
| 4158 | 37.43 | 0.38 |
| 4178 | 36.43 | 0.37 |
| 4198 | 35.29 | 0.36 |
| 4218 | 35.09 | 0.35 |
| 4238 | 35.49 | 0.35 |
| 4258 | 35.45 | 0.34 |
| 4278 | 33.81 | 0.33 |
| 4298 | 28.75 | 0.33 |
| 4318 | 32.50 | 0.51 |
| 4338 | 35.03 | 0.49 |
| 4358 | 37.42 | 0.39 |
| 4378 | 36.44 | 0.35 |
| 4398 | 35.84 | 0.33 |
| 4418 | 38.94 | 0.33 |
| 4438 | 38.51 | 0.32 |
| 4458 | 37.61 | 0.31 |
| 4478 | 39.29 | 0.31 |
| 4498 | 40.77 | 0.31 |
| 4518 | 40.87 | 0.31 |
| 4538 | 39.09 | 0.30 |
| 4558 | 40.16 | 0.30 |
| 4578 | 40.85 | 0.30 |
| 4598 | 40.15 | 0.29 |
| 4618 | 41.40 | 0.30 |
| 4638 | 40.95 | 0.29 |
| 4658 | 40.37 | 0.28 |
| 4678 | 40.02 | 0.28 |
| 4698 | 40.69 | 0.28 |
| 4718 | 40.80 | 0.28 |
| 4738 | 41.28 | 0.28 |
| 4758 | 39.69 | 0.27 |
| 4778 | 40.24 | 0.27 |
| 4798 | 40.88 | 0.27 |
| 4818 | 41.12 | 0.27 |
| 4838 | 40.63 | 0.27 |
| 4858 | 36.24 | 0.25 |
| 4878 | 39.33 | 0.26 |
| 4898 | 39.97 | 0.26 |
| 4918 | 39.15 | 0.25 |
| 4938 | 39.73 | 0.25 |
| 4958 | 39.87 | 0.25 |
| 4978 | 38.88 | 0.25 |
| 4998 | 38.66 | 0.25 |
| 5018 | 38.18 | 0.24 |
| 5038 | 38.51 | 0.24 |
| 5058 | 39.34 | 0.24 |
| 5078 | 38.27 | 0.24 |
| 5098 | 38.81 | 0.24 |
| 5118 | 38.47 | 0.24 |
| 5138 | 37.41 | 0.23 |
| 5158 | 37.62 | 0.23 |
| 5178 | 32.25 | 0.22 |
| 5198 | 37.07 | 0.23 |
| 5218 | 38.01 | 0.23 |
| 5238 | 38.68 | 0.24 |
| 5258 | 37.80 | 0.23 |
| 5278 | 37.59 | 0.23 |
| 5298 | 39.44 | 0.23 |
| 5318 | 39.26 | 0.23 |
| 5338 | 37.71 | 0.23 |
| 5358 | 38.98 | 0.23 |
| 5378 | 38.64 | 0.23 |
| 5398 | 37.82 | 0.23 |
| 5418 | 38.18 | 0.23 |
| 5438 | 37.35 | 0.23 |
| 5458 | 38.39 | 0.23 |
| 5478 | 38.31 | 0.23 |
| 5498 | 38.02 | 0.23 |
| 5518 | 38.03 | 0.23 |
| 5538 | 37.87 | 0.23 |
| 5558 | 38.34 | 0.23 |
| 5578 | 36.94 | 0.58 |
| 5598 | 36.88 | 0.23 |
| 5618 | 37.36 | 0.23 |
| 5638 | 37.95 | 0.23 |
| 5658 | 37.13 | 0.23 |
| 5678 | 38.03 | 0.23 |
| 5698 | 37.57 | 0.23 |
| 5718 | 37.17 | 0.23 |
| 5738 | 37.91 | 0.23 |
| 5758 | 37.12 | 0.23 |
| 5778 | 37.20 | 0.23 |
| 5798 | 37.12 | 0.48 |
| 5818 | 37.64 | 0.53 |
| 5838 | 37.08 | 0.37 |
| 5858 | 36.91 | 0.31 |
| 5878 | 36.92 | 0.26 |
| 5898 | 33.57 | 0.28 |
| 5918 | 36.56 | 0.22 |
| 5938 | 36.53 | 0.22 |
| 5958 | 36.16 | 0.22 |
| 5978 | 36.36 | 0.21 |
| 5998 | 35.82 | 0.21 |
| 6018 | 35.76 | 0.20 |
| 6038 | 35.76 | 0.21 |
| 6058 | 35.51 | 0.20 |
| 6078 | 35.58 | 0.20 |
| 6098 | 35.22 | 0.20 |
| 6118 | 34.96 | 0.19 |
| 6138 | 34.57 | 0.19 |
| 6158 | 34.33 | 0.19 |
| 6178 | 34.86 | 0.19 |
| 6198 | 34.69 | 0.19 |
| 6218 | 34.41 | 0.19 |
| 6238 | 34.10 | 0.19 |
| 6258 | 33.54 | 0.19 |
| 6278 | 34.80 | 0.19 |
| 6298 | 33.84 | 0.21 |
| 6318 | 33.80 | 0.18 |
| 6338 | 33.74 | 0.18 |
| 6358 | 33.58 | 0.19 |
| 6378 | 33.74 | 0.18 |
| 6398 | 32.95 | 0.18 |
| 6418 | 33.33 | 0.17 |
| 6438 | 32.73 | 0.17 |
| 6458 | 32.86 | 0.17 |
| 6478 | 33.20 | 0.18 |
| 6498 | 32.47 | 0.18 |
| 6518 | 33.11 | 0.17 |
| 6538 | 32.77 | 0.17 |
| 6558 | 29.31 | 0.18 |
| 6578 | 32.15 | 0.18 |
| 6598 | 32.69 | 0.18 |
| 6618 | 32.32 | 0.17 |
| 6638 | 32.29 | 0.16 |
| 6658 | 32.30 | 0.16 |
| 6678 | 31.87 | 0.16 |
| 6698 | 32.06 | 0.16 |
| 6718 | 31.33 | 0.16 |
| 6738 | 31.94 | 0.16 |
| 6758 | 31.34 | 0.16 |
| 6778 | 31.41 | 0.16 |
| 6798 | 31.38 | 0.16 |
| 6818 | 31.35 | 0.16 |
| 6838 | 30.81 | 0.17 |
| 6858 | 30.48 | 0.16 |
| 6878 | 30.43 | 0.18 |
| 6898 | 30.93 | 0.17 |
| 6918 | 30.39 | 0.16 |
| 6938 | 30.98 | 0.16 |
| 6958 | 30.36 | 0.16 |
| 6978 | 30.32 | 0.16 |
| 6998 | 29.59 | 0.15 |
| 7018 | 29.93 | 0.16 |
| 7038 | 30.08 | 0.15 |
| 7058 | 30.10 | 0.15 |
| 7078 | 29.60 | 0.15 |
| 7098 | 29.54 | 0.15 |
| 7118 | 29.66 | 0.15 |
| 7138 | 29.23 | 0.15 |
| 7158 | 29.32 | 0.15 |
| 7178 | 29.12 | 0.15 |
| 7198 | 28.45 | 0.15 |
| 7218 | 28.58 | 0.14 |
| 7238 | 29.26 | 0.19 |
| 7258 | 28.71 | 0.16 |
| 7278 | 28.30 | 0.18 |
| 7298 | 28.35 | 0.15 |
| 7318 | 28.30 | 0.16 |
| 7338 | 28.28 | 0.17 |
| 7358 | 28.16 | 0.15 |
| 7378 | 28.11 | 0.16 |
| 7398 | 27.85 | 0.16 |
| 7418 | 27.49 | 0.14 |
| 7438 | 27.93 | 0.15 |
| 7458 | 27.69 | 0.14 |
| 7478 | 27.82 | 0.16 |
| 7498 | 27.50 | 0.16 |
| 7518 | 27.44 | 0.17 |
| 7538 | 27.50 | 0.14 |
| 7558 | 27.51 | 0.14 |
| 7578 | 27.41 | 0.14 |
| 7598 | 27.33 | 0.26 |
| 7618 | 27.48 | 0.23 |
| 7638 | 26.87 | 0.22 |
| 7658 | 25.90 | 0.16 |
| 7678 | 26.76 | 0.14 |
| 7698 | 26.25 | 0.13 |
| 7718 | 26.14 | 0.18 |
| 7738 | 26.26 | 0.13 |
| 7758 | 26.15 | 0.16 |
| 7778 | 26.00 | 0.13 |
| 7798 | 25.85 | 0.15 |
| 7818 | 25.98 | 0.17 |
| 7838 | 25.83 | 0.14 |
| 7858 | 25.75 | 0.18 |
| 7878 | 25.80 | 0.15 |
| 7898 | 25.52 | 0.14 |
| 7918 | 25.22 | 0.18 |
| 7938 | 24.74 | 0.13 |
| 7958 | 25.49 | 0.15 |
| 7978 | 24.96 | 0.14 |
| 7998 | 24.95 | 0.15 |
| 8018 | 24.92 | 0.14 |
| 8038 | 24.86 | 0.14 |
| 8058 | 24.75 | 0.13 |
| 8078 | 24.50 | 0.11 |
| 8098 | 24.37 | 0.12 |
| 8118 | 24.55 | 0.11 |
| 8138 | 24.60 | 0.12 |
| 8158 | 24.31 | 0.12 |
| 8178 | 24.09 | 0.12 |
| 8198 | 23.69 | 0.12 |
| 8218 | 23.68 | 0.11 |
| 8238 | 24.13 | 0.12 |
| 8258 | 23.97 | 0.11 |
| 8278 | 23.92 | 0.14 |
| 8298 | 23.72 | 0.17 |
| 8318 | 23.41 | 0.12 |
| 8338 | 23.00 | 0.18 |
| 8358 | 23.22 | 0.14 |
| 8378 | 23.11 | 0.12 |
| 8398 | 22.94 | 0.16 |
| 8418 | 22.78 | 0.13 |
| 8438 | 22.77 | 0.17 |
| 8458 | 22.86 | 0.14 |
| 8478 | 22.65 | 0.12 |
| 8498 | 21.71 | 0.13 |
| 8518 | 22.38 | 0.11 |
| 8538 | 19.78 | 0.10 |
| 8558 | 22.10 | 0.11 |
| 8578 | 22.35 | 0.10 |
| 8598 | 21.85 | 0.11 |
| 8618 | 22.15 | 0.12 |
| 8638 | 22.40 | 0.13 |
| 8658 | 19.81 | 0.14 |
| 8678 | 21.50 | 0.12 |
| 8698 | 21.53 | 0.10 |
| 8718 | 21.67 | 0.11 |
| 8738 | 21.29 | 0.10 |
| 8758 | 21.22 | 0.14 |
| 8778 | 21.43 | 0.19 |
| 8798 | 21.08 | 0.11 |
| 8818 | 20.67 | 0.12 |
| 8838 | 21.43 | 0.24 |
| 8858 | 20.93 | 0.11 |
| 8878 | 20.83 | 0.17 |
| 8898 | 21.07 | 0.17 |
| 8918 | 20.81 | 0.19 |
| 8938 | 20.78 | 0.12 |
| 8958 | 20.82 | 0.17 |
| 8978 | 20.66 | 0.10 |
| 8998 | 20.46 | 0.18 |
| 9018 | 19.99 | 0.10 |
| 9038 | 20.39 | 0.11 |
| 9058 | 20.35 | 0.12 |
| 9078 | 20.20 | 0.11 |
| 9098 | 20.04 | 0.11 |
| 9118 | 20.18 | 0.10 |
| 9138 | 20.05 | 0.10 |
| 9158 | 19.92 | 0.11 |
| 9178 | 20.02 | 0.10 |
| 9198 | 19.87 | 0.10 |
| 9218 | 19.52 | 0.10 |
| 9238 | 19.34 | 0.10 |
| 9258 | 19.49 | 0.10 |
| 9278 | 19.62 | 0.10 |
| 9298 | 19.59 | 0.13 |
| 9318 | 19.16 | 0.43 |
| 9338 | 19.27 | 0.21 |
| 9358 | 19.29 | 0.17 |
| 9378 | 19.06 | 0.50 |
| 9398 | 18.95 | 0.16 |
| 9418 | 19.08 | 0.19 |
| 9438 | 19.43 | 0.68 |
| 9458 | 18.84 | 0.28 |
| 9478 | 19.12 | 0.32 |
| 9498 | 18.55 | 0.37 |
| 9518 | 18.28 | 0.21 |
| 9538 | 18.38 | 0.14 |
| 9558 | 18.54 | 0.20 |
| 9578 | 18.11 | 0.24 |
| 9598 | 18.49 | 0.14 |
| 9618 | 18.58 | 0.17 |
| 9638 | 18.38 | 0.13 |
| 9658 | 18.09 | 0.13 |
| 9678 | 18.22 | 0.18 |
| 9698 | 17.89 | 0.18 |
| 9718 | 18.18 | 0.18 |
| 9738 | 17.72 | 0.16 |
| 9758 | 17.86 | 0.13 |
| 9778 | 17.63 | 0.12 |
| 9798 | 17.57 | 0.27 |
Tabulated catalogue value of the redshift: 0.000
